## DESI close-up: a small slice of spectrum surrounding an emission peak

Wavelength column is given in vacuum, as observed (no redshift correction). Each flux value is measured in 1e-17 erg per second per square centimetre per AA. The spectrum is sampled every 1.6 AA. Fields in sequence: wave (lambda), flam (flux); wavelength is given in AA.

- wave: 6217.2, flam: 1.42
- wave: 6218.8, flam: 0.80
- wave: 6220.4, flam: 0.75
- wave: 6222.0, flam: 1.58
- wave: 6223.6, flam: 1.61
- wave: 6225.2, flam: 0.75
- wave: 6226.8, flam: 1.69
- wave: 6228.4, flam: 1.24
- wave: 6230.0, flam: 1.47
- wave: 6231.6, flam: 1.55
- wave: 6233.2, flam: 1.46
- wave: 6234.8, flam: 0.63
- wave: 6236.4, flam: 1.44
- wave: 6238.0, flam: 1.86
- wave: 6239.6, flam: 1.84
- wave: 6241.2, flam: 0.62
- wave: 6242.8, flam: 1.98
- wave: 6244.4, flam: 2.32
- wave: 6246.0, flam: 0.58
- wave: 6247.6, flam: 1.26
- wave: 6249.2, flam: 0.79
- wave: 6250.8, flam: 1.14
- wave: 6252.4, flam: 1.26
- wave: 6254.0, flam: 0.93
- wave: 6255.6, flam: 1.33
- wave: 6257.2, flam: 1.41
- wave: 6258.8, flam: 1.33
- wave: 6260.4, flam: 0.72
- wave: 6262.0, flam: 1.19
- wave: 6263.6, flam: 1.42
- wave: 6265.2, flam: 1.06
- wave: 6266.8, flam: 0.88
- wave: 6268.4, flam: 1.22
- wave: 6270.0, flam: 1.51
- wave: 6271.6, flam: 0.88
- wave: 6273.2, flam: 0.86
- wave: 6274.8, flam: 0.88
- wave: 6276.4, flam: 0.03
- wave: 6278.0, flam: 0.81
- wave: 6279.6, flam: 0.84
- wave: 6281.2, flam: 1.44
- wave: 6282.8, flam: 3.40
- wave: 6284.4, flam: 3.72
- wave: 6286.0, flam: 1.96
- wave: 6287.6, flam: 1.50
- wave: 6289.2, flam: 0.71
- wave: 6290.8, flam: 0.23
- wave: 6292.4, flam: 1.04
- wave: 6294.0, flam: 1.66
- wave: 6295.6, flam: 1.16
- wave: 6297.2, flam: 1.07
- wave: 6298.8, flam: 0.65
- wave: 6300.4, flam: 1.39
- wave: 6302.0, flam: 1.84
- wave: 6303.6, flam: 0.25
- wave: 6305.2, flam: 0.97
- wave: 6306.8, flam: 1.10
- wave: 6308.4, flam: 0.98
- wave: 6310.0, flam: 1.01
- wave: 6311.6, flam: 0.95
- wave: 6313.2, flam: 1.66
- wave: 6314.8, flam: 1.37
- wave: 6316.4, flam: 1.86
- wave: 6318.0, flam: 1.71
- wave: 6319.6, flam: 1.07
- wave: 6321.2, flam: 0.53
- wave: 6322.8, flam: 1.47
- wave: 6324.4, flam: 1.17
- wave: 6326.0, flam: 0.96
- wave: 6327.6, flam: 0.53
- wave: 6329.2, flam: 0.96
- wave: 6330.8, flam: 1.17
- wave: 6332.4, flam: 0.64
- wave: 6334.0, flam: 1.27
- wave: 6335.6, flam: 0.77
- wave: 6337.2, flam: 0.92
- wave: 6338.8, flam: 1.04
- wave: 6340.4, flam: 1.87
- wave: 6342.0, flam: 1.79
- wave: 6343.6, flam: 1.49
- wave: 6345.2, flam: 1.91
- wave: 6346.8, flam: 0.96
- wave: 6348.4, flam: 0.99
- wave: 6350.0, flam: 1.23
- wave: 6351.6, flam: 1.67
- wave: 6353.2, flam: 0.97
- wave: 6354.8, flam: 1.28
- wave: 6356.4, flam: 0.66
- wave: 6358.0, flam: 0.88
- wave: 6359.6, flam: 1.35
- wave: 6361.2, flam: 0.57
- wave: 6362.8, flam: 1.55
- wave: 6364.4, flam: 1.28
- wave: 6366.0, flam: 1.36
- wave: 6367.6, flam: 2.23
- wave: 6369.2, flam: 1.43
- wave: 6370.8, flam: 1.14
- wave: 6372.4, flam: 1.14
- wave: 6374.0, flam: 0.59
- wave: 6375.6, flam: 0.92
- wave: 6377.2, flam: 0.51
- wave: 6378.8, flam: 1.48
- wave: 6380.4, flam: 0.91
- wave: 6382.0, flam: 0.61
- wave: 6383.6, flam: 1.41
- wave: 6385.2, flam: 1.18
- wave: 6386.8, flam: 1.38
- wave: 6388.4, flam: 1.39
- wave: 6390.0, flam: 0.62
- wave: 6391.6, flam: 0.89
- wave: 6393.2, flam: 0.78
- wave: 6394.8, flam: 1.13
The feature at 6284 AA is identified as Hbeta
